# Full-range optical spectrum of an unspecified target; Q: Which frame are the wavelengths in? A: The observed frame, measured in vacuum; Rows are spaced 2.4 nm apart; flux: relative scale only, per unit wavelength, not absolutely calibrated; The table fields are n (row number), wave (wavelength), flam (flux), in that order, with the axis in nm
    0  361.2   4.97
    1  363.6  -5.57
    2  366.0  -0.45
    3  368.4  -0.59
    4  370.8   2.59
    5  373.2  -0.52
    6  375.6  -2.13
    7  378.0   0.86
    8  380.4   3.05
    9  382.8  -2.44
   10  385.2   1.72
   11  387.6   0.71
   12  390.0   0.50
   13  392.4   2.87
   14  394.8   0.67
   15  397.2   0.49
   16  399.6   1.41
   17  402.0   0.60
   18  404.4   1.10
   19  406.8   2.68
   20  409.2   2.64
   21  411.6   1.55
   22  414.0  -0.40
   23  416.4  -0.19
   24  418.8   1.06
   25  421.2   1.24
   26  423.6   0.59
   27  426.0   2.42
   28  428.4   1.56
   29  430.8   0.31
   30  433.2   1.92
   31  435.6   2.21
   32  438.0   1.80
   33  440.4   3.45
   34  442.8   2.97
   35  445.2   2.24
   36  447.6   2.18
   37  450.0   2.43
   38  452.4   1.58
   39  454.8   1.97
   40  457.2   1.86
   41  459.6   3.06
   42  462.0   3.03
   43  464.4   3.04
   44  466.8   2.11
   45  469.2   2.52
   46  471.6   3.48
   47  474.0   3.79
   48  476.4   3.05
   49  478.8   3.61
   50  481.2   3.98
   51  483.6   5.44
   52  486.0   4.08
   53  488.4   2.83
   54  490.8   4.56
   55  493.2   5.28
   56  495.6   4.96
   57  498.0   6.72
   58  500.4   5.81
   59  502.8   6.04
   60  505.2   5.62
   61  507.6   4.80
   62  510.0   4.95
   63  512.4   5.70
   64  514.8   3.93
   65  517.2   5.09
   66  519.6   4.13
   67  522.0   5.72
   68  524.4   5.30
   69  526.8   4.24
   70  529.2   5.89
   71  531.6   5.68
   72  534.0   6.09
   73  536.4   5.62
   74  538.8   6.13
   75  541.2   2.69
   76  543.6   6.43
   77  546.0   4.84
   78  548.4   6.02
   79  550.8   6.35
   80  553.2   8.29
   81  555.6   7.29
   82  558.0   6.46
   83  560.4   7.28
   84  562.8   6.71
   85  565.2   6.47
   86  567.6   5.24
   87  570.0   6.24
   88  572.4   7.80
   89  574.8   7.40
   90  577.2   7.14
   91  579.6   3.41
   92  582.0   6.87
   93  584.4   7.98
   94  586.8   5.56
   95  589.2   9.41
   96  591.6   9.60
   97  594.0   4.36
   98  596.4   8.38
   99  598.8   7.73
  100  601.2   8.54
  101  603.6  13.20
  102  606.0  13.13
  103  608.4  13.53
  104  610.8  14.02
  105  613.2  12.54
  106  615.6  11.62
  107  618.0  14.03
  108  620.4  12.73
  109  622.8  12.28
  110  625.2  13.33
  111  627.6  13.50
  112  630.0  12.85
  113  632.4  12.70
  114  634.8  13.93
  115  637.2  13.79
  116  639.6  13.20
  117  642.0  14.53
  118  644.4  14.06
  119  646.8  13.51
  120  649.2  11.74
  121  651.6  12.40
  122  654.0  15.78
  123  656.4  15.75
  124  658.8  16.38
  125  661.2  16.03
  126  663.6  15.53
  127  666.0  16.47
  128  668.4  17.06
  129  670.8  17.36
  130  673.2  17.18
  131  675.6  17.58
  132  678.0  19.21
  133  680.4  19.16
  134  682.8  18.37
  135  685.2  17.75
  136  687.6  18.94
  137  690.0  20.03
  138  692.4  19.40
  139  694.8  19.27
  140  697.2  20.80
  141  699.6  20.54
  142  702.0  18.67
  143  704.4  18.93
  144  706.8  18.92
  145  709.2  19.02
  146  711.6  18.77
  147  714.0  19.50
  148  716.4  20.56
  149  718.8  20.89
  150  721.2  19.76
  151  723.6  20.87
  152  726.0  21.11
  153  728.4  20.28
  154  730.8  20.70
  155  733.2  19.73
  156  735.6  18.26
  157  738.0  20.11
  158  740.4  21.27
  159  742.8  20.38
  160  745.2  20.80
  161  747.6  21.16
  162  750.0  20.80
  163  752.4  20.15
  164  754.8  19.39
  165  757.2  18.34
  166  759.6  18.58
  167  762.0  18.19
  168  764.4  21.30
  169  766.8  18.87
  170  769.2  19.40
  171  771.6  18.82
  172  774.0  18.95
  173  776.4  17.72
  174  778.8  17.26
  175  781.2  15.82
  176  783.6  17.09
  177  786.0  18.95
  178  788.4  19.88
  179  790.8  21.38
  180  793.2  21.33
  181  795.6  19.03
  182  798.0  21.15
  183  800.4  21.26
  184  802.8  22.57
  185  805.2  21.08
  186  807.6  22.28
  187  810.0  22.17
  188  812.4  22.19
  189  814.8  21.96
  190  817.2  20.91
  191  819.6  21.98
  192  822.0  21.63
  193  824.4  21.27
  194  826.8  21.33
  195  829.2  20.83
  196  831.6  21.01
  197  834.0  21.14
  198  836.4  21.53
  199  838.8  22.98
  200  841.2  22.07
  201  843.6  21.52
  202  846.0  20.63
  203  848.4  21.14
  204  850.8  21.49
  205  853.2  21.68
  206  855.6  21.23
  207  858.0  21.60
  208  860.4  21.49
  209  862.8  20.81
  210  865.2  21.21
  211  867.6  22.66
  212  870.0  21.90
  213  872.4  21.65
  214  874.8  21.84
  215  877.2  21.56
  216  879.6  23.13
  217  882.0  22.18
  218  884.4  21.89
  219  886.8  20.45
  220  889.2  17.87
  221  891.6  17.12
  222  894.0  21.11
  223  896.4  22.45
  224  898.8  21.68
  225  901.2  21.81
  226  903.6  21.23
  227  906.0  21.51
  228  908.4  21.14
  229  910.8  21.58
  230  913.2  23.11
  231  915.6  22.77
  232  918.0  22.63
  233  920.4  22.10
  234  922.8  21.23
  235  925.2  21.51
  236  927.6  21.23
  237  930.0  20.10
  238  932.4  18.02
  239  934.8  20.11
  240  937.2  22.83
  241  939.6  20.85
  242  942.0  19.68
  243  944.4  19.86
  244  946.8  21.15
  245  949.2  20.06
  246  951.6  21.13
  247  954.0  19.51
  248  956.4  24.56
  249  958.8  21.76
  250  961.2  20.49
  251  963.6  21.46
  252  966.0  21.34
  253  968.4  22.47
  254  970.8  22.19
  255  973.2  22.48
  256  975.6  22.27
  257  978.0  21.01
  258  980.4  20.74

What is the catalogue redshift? 0.511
